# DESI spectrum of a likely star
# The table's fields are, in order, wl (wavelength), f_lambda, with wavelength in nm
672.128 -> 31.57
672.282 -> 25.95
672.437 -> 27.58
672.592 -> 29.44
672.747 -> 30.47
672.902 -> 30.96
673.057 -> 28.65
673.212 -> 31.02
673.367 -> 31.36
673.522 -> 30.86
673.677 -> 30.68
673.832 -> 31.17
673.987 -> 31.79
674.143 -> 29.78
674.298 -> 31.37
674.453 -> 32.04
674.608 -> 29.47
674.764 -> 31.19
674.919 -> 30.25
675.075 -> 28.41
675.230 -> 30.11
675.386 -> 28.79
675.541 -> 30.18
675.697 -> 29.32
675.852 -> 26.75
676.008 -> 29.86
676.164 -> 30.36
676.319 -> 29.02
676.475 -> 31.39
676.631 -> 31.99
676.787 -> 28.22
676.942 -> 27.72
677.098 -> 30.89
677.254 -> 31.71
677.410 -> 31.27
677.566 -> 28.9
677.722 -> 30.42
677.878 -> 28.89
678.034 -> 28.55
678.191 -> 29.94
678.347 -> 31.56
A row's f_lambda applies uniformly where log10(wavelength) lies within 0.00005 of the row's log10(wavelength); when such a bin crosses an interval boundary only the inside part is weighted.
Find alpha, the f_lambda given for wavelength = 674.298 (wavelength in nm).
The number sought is 31.37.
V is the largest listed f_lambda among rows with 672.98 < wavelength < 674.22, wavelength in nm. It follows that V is 31.79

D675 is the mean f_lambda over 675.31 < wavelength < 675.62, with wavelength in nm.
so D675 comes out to 29.5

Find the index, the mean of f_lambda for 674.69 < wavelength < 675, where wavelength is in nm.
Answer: 30.7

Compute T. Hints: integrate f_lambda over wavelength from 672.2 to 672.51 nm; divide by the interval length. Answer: 26.9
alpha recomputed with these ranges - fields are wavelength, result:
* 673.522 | 30.86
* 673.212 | 31.02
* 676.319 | 29.02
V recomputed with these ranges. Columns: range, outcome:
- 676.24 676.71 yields 31.99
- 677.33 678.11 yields 31.27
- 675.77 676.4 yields 30.36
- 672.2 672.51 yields 27.58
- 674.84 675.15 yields 30.25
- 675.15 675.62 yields 30.18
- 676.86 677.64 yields 31.71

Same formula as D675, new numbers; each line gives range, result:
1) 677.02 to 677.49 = 31.3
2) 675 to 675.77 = 29.4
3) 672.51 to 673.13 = 29.9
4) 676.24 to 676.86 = 30.2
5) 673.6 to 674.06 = 31.2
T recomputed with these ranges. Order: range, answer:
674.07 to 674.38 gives 30.7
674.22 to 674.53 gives 31.8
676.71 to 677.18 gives 29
